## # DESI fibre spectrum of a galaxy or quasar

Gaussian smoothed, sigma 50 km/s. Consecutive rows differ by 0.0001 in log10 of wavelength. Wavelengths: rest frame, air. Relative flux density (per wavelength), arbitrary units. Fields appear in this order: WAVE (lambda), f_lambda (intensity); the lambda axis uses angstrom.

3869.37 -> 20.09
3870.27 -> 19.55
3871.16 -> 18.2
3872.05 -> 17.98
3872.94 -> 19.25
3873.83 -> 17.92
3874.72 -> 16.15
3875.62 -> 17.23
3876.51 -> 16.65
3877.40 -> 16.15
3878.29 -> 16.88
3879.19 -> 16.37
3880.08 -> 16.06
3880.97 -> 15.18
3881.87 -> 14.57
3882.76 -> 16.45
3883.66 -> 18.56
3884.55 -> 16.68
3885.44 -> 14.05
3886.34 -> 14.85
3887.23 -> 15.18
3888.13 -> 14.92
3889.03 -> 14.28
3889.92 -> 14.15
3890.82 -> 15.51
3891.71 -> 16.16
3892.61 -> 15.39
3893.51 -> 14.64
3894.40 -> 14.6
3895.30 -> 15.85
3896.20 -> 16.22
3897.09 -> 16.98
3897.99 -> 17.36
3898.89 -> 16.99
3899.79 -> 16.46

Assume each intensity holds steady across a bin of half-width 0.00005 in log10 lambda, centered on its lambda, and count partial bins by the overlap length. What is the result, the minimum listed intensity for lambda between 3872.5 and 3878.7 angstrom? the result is 16.15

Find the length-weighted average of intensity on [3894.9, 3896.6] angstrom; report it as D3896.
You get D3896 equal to 16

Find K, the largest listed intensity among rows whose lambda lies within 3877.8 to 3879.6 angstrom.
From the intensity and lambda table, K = 16.88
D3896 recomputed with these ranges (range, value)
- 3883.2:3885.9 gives 16.4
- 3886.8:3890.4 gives 14.6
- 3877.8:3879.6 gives 16.6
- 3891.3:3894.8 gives 15.2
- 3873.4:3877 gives 17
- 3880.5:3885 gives 16.3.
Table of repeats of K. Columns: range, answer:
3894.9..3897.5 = 16.98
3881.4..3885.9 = 18.56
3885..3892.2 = 16.16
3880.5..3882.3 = 15.18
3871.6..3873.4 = 19.25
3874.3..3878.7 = 17.23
